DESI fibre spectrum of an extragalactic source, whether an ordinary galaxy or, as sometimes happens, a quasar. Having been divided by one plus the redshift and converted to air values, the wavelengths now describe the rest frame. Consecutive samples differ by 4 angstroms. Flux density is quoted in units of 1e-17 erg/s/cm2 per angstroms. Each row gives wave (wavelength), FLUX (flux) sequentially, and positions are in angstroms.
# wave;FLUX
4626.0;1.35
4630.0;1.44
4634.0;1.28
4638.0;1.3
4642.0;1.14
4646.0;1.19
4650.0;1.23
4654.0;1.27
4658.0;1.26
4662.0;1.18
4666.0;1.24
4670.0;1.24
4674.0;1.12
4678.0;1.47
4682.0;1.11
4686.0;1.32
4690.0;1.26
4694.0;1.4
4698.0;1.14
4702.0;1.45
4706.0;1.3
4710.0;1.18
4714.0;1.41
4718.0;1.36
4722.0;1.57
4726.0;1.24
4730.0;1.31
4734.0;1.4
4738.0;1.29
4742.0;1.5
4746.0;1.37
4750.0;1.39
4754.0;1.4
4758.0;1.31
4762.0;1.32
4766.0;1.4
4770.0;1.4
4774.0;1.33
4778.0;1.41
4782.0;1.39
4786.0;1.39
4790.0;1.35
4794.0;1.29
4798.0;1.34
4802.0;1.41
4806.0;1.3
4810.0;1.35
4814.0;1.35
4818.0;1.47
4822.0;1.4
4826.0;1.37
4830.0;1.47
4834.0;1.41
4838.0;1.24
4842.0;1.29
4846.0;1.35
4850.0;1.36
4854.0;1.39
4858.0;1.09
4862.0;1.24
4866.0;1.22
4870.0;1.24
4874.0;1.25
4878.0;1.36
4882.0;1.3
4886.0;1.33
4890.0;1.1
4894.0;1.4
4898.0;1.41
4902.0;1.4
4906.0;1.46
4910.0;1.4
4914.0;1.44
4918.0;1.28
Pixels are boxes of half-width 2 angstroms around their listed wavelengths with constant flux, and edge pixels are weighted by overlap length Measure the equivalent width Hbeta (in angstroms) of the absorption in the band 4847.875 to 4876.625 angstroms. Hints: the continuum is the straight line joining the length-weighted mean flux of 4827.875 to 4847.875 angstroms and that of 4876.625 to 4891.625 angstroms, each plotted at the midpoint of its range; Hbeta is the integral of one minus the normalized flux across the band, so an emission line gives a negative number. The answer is 1.1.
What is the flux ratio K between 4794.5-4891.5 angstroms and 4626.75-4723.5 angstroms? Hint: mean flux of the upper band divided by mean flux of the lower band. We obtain 1.03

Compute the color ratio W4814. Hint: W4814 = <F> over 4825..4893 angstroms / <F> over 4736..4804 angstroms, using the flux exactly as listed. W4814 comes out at 0.9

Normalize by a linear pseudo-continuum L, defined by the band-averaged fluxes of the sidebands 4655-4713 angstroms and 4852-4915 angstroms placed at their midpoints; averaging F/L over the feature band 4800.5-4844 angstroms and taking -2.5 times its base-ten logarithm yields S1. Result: -0.06 mag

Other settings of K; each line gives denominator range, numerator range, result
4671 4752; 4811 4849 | 1.03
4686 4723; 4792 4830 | 1.03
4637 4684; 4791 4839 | 1.12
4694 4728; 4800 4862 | 1.01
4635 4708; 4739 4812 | 1.09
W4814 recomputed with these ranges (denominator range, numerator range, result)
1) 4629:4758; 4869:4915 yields 1.03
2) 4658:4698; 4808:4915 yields 1.07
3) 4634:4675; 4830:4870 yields 1.06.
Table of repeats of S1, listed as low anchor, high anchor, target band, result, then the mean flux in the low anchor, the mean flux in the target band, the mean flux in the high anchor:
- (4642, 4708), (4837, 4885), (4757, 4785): -0.082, 1.26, 1.37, 1.28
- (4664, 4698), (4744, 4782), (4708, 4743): -0.030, 1.26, 1.36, 1.37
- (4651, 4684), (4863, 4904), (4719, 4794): -0.092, 1.24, 1.37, 1.3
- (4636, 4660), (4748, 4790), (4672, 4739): -0.012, 1.23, 1.31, 1.37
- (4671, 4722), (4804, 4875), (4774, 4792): -0.052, 1.3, 1.38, 1.32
